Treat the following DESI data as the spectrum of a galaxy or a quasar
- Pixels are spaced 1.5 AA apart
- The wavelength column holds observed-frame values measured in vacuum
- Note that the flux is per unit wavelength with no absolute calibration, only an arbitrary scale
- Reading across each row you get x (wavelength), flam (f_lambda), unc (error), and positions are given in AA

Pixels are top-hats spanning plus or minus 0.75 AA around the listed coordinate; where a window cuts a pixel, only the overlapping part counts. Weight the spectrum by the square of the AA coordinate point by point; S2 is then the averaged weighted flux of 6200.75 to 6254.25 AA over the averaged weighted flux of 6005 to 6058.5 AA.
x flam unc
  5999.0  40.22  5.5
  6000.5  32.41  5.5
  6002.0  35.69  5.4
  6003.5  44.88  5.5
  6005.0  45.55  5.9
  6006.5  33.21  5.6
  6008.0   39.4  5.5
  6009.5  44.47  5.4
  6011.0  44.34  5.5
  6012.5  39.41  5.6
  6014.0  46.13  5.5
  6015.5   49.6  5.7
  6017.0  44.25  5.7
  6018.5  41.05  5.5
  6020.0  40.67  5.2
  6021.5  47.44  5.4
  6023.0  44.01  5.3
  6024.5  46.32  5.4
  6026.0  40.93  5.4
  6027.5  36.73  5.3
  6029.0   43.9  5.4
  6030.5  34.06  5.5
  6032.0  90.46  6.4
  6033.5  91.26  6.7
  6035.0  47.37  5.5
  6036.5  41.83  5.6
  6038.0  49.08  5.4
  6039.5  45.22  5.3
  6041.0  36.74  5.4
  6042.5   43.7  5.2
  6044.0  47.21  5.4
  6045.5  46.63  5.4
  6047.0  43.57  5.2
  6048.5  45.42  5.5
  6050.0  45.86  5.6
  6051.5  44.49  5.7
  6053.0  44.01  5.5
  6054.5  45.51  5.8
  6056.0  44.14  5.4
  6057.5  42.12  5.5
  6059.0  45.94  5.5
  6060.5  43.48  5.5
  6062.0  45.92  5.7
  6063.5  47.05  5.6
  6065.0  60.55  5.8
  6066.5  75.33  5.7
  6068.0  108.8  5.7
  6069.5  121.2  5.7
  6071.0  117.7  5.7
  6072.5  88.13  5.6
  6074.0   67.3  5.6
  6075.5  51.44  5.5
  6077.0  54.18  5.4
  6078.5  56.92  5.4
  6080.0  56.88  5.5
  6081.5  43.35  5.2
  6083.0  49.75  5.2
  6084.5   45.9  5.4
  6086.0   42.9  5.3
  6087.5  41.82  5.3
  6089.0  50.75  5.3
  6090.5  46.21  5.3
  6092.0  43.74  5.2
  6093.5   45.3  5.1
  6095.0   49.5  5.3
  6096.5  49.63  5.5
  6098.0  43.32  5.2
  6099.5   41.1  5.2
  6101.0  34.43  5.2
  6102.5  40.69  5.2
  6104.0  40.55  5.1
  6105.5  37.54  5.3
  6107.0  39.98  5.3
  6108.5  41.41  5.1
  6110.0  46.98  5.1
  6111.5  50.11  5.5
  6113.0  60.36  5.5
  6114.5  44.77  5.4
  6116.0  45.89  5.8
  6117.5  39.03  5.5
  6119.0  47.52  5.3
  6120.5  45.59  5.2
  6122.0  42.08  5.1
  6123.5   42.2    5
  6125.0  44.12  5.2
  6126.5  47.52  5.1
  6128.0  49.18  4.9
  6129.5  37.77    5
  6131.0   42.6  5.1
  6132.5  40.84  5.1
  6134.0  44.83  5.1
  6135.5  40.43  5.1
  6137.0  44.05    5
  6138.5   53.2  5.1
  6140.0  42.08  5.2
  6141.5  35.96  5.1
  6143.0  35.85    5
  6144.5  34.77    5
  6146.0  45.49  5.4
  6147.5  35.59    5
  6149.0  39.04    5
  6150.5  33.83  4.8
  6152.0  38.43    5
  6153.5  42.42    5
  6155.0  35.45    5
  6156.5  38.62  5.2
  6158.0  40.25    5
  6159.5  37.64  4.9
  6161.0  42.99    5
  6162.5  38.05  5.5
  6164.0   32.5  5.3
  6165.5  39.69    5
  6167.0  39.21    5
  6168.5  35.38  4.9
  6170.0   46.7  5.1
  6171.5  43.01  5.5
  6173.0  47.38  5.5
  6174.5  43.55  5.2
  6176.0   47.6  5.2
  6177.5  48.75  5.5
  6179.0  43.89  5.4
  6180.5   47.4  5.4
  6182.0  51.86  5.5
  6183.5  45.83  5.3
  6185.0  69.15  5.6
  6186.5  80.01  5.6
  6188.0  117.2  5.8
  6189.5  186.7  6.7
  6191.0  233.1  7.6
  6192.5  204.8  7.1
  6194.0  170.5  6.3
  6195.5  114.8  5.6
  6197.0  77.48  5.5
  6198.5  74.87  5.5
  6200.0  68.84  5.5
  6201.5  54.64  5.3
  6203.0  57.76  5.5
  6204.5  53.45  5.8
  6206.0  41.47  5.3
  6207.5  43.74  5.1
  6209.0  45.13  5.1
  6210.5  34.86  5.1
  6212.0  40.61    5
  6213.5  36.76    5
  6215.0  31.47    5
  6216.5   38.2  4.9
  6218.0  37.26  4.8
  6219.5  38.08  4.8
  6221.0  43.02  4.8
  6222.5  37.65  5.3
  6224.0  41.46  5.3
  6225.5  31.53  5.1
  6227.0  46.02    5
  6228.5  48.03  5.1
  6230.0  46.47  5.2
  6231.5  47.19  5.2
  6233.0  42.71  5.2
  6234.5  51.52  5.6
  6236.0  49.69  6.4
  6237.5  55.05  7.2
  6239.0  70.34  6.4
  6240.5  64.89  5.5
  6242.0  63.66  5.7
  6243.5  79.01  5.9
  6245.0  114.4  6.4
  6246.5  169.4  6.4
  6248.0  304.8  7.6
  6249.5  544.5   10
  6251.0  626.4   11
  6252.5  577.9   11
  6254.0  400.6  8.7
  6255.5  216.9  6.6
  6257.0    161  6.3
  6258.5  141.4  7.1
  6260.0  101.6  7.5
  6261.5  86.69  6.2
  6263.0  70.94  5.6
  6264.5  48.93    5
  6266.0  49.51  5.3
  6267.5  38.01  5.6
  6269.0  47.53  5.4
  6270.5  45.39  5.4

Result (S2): 2.59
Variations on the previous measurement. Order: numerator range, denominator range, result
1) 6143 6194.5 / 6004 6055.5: 1.43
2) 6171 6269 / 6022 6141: 2.20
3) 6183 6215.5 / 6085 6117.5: 2.00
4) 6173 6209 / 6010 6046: 1.88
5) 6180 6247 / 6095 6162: 1.72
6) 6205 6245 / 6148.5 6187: 1.11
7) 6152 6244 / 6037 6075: 1.08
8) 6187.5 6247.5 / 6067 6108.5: 1.37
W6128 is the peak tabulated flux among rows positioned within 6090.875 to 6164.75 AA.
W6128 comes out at 60.36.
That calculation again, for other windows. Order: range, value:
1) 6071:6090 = 117.7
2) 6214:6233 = 48.03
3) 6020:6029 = 47.44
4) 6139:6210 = 233.1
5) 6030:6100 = 121.2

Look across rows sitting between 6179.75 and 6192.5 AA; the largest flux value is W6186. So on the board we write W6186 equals 233.1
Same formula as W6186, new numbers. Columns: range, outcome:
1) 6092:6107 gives 49.63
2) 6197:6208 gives 77.48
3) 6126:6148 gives 53.2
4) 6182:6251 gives 626.4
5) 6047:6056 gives 45.86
